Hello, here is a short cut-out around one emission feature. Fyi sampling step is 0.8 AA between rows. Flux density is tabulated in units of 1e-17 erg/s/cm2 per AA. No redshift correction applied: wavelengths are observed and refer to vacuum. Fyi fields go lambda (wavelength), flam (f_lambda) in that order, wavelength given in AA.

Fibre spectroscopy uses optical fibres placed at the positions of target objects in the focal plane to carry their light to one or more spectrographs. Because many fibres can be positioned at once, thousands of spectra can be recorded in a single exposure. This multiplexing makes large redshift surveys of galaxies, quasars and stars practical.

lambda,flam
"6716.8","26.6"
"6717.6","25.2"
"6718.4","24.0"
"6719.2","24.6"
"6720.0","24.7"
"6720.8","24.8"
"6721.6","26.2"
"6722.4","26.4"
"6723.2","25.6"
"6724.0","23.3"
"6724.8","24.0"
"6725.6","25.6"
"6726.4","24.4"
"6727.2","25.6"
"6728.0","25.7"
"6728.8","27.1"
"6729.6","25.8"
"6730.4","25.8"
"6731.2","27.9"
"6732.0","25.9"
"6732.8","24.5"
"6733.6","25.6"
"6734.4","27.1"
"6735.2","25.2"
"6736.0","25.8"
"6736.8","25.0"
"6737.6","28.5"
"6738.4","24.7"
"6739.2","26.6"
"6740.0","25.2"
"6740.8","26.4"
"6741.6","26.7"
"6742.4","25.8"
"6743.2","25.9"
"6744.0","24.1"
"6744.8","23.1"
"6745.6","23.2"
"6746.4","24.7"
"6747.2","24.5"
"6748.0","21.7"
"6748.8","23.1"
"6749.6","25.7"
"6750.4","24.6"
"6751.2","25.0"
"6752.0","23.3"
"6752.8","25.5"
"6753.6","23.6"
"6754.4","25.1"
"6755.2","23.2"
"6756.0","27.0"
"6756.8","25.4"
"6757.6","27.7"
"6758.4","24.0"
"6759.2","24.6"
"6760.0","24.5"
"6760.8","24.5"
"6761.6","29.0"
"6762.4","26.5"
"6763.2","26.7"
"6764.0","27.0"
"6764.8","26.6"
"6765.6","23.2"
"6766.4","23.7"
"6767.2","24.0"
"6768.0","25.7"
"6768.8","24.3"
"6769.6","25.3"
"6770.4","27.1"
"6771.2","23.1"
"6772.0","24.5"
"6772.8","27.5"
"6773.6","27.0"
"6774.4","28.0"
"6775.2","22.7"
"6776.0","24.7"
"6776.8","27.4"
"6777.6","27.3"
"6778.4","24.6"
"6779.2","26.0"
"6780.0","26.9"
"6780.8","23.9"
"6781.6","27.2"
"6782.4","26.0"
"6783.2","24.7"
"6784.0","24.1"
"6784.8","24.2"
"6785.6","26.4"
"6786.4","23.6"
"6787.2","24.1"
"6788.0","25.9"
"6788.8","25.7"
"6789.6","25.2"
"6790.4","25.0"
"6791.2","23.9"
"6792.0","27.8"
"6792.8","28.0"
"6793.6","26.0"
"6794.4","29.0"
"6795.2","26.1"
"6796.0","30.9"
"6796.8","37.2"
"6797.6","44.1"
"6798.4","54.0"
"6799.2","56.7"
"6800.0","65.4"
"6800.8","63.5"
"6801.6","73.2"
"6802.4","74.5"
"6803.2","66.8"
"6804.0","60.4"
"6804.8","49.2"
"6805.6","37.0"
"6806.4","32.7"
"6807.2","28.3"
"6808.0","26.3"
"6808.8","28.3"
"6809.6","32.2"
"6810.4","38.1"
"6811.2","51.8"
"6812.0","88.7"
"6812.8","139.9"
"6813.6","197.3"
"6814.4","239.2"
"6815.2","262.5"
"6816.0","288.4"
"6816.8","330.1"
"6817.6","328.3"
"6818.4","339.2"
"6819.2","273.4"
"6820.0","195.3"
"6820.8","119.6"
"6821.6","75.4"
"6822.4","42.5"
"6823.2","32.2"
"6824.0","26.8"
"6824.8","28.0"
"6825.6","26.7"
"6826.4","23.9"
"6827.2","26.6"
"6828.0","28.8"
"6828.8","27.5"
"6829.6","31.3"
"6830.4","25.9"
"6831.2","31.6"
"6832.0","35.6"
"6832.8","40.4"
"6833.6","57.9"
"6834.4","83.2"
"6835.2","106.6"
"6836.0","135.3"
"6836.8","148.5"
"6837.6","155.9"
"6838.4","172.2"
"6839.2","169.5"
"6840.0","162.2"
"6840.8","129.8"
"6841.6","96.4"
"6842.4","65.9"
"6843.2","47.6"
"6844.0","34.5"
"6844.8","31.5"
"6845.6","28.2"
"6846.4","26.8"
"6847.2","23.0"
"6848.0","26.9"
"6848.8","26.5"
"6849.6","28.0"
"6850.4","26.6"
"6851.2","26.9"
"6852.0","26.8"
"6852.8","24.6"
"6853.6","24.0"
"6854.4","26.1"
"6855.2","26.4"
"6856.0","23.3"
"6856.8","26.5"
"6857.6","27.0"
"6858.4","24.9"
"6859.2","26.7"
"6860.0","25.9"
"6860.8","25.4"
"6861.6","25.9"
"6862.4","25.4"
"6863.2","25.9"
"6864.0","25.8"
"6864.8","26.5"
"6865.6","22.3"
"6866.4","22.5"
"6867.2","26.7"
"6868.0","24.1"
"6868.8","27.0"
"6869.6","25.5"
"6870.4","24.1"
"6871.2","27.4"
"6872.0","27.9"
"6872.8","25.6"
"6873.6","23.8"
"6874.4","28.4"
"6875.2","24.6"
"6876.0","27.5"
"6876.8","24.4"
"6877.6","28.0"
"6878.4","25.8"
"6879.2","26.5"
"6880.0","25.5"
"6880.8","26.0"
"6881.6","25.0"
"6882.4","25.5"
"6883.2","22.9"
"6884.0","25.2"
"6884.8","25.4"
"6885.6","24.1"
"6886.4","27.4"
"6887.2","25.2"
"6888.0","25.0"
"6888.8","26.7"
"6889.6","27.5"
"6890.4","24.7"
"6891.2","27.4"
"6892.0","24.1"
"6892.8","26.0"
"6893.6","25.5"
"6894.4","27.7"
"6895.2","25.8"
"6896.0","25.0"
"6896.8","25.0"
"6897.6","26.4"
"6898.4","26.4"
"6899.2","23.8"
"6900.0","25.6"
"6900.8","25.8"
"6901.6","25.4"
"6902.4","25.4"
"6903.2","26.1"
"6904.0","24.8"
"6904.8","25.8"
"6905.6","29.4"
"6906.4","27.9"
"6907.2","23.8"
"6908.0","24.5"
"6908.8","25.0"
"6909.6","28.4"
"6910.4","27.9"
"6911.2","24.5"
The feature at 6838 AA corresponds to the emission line [N II]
